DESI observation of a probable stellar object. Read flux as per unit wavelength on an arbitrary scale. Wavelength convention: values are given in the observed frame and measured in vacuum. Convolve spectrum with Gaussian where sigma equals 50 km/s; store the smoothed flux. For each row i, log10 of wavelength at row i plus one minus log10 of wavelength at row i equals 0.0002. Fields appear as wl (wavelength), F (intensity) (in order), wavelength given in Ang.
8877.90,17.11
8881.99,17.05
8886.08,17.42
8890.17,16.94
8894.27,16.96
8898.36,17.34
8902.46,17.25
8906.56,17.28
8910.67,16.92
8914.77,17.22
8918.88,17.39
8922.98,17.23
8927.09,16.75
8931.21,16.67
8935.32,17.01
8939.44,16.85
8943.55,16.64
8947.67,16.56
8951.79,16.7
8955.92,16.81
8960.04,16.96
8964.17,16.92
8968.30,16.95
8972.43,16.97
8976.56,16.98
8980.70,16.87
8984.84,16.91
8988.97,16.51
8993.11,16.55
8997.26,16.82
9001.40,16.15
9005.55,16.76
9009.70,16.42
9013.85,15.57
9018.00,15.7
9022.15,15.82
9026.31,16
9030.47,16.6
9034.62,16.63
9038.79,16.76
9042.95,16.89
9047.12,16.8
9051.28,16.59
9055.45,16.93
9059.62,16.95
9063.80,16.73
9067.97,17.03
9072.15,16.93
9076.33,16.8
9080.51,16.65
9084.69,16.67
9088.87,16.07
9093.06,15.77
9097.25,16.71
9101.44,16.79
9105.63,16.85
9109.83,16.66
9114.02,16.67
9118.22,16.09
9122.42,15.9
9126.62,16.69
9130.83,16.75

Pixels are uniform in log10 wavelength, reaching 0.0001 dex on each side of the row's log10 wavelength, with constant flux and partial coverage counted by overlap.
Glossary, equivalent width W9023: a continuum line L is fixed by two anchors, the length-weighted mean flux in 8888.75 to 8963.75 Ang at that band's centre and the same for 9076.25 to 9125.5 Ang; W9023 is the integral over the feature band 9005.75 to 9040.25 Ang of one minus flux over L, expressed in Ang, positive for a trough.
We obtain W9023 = 1.0 Ang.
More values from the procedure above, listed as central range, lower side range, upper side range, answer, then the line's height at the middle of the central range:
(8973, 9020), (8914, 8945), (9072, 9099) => 0.75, 16.8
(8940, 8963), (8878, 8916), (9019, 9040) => 0.08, 16.8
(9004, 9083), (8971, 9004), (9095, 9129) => 0.38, 16.6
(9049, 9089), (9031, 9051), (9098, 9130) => -0.24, 16.7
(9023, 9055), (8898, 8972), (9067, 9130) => 0.19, 16.7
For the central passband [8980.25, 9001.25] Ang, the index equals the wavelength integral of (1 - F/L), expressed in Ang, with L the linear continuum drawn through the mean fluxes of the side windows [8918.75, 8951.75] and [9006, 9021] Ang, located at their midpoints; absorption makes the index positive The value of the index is -0.6 Ang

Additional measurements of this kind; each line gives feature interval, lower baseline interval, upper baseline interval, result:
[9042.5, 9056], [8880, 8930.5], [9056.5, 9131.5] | 0.0 Ang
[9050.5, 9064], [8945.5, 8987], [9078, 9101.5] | -0.2 Ang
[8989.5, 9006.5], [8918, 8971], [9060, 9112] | 0.2 Ang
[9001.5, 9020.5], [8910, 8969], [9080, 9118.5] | 0.7 Ang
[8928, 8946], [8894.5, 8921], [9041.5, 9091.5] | 0.4 Ang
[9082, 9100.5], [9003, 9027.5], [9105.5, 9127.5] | 0.0 Ang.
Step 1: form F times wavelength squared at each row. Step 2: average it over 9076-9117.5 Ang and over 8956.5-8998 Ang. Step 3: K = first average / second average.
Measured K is 1.01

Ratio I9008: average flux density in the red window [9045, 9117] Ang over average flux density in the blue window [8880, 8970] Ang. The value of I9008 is 0.98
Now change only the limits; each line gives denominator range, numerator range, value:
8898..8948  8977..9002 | 0.98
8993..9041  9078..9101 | 1.01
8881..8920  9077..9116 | 0.96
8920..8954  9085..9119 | 0.98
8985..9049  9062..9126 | 1.01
